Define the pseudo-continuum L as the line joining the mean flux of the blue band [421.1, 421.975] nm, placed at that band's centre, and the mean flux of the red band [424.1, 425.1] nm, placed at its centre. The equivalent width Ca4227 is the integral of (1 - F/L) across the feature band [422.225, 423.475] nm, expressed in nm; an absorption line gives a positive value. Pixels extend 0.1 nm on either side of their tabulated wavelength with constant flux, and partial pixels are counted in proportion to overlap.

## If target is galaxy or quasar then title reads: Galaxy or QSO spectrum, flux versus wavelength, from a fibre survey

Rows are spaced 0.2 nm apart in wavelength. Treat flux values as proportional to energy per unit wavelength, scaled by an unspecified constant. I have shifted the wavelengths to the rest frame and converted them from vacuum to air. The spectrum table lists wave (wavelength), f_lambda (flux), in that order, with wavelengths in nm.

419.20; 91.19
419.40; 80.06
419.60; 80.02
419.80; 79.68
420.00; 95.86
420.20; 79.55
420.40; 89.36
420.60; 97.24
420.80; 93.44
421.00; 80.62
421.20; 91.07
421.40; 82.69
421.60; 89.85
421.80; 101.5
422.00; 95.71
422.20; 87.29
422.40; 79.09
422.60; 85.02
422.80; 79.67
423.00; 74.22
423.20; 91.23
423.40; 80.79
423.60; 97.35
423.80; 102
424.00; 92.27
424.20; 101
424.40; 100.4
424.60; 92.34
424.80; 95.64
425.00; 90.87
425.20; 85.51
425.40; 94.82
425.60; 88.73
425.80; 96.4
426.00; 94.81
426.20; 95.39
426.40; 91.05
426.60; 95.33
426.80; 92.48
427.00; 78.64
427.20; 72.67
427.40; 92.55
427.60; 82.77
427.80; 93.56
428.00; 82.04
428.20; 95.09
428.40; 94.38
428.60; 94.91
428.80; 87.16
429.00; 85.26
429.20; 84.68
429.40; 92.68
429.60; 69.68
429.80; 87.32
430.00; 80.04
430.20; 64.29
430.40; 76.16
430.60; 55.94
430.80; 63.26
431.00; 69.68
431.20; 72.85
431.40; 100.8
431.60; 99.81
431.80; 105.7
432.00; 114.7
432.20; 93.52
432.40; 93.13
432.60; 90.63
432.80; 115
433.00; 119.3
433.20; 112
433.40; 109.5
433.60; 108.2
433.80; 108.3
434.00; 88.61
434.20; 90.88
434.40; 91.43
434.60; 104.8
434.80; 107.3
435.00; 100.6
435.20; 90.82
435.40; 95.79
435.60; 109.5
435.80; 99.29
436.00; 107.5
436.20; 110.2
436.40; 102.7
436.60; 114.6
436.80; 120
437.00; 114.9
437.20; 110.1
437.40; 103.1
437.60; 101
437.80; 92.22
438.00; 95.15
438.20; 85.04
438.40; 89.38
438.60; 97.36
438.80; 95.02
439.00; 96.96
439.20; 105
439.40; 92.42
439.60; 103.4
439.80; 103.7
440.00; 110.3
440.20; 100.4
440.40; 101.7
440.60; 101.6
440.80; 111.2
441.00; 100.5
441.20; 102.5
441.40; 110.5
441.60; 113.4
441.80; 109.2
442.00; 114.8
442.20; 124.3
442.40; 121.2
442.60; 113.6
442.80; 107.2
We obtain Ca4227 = 0.154 nm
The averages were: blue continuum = 91.7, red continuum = 96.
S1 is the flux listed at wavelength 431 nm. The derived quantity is 69.68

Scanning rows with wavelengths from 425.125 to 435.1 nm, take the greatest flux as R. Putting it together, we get 119.3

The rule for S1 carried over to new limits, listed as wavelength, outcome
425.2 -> 85.51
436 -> 107.5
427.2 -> 72.67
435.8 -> 99.29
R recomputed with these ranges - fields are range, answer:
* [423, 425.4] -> 102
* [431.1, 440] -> 120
